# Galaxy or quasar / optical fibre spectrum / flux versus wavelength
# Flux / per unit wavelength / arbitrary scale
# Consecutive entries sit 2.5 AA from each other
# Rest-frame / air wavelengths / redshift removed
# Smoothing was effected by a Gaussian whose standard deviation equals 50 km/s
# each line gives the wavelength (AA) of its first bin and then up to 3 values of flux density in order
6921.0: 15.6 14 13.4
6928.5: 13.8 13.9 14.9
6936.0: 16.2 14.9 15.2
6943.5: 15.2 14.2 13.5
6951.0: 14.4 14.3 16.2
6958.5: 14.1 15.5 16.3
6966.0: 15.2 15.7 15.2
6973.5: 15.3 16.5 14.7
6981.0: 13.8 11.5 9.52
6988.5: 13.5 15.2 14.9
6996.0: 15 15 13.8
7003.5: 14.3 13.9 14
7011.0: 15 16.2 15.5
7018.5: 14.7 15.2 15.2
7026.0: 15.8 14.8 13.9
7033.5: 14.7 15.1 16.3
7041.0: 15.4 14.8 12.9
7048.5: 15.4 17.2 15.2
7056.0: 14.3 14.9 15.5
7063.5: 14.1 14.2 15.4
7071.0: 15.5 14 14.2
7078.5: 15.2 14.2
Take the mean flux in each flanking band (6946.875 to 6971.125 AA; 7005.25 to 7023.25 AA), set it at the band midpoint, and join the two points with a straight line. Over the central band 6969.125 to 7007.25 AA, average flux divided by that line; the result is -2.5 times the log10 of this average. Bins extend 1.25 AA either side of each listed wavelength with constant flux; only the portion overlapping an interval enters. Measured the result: 0.06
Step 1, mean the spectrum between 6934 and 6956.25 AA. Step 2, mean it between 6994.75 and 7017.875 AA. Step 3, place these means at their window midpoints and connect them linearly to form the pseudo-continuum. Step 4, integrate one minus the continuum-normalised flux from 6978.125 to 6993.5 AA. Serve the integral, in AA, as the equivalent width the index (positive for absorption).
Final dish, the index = 1.8 AA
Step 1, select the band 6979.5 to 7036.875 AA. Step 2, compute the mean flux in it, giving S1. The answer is 14.4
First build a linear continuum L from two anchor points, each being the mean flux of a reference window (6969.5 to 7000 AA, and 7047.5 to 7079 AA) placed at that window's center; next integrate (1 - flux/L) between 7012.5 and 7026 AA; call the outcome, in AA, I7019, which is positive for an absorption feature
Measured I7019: -0.8 AA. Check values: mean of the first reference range 14.2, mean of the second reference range 15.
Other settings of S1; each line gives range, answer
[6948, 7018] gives 14.6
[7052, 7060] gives 14.9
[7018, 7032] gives 15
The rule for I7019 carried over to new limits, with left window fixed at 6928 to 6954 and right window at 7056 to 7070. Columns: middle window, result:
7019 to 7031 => -0.28 AA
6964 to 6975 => -0.59 AA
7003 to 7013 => 0.18 AA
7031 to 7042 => -0.34 AA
